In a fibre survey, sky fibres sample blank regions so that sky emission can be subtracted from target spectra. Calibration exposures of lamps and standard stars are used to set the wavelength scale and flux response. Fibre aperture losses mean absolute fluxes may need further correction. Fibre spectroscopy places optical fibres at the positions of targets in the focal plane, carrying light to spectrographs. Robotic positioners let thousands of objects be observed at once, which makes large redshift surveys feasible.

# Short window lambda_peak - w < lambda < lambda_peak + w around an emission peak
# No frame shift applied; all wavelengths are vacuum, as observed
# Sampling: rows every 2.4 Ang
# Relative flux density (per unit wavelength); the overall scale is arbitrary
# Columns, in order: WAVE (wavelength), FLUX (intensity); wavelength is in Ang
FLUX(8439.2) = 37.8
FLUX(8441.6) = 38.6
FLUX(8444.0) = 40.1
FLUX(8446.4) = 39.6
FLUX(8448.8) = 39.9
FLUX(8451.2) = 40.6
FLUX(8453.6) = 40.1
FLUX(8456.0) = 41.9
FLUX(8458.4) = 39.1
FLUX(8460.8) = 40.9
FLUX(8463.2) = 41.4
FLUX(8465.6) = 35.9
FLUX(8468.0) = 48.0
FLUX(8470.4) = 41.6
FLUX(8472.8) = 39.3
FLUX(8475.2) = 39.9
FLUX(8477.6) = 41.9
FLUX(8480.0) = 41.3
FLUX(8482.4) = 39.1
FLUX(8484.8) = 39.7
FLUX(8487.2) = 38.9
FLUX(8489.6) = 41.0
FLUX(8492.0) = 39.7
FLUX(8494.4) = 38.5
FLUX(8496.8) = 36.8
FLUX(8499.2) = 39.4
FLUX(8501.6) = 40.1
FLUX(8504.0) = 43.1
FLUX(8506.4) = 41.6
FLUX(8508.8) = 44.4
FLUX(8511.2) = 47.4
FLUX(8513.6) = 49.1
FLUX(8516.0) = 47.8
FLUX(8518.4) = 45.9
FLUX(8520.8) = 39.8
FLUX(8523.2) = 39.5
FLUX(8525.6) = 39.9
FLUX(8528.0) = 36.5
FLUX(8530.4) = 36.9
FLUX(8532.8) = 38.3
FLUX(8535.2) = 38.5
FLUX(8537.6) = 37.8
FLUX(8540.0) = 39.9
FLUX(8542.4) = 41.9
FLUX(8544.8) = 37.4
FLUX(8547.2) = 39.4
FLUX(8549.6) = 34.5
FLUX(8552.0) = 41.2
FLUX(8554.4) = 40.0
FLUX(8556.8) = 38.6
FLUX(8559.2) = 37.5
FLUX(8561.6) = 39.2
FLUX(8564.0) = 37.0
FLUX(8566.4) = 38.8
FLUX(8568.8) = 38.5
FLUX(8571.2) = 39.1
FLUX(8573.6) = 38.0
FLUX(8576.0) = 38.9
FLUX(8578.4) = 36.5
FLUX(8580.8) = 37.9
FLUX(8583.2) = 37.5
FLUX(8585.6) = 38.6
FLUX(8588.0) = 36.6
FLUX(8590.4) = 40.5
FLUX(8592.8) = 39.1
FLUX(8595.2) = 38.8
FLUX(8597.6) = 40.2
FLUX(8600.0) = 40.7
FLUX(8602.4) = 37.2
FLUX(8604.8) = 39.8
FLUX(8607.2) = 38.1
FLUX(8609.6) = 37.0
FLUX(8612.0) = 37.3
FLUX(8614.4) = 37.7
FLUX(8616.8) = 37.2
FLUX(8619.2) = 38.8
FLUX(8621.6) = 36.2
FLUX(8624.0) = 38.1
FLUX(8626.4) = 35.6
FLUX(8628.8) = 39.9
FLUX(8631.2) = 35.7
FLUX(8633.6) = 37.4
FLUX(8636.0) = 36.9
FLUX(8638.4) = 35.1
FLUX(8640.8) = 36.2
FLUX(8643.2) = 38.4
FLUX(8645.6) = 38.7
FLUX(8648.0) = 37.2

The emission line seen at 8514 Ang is [N II] 6583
